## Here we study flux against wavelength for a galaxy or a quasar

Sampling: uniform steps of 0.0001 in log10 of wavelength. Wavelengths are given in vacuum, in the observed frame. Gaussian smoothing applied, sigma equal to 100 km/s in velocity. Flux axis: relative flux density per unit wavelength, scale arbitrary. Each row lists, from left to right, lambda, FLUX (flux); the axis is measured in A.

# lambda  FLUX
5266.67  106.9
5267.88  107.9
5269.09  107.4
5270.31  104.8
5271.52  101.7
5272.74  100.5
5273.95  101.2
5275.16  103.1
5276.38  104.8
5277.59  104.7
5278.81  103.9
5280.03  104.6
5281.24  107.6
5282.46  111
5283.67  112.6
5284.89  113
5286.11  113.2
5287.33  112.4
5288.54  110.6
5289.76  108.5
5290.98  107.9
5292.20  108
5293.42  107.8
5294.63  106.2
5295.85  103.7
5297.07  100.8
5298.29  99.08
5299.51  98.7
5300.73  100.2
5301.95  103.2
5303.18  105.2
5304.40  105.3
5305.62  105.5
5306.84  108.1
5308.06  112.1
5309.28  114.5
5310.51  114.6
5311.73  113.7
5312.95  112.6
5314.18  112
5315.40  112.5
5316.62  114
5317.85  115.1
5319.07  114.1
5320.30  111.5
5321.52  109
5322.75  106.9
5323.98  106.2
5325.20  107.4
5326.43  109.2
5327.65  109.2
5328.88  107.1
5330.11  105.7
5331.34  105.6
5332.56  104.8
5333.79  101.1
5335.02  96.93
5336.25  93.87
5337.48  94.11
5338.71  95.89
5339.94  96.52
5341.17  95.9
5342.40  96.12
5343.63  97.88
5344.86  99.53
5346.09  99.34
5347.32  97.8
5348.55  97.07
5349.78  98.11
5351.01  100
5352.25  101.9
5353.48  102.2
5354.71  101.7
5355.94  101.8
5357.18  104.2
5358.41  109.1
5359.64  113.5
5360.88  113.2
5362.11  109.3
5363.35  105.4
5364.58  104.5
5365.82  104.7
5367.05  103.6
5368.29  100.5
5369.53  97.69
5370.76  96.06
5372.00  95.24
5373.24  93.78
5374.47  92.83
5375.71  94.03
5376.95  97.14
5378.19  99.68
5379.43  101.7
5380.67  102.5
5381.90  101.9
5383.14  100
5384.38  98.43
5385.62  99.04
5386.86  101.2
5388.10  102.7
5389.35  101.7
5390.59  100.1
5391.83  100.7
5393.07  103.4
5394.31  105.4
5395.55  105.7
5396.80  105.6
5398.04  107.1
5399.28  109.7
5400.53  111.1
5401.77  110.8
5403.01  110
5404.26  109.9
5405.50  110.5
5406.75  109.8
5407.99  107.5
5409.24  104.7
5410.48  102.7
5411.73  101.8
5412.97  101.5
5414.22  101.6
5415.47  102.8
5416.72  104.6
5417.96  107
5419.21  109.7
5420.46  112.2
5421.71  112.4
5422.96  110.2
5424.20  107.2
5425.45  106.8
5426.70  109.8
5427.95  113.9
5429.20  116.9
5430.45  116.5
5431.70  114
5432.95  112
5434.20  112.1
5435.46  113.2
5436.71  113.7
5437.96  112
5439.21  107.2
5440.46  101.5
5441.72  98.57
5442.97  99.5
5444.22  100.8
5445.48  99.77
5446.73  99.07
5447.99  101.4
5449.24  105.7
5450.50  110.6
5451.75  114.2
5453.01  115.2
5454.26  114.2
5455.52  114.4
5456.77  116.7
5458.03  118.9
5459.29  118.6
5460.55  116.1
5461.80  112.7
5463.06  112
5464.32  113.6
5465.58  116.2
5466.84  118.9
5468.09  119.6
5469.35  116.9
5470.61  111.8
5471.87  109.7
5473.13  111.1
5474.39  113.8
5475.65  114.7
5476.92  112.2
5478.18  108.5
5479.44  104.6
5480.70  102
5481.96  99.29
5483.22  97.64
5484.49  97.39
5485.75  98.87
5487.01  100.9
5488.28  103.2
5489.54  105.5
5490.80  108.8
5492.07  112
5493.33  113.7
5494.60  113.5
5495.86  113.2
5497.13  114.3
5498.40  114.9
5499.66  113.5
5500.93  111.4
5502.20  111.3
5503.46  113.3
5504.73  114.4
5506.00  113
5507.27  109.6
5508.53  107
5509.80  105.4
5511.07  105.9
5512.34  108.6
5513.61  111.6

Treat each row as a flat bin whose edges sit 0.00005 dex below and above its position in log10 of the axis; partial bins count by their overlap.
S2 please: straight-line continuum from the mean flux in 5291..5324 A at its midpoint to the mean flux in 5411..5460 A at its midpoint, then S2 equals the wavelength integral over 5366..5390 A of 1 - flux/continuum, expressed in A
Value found 2.1 A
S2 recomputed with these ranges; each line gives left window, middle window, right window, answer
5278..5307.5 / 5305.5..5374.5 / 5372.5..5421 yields 0.59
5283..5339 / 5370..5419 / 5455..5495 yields 2.67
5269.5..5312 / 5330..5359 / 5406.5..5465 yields 2.09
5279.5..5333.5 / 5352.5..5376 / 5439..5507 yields 1.39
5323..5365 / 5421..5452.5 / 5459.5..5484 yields 0.11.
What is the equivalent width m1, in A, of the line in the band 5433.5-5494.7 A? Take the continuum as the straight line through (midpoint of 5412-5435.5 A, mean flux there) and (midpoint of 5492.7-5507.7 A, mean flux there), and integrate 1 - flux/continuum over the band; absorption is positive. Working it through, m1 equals 1.2 A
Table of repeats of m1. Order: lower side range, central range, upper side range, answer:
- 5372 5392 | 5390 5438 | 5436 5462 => -2.1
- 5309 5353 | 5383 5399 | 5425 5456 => 0.6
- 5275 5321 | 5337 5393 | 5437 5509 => 4.3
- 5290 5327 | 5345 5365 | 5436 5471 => 1.0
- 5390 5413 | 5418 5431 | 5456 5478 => -0.2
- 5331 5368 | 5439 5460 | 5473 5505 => -0.3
